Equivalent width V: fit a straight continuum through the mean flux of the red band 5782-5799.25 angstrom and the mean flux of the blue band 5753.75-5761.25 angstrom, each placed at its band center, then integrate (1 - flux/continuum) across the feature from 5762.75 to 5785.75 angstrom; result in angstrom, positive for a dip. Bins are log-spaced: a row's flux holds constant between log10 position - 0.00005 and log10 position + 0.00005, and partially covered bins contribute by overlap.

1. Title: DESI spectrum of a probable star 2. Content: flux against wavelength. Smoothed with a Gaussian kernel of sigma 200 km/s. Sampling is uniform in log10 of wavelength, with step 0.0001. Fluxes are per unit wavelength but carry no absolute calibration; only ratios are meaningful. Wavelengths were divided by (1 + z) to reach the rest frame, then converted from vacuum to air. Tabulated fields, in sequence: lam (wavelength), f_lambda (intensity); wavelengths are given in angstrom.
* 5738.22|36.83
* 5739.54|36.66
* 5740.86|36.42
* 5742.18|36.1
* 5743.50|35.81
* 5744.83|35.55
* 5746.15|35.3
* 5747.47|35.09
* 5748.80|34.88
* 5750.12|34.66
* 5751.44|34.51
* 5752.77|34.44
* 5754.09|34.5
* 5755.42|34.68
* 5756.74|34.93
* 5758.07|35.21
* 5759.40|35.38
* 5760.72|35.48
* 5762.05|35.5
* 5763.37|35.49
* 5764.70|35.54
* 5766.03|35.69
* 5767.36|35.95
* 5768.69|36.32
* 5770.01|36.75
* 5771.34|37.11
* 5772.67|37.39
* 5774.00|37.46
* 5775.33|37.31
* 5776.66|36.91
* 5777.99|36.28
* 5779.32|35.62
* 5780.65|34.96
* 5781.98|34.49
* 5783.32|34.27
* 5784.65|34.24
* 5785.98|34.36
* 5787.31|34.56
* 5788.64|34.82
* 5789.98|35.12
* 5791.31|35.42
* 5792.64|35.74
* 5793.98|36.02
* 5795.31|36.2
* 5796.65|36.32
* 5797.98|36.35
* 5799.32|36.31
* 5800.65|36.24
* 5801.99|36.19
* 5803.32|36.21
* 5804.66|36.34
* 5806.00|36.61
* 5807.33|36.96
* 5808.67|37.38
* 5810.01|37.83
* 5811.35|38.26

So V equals -0.5 angstrom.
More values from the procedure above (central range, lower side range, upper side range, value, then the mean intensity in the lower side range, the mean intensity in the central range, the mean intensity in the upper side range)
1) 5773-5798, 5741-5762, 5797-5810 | 0.33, 35.1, 35.6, 36.6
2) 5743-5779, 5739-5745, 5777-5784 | -0.05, 36.1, 35.7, 35.2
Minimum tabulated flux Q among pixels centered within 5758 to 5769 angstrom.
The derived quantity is 35.21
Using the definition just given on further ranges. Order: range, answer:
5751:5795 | 34.24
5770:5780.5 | 35.62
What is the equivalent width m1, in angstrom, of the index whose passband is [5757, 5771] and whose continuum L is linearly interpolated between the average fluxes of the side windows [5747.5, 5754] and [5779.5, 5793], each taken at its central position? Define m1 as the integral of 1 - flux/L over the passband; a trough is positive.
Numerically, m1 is -0.4 angstrom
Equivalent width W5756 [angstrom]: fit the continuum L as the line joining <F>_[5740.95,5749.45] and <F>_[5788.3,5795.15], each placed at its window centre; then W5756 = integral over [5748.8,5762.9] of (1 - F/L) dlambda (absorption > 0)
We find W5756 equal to 0.2 angstrom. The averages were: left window 35.5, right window 35.5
